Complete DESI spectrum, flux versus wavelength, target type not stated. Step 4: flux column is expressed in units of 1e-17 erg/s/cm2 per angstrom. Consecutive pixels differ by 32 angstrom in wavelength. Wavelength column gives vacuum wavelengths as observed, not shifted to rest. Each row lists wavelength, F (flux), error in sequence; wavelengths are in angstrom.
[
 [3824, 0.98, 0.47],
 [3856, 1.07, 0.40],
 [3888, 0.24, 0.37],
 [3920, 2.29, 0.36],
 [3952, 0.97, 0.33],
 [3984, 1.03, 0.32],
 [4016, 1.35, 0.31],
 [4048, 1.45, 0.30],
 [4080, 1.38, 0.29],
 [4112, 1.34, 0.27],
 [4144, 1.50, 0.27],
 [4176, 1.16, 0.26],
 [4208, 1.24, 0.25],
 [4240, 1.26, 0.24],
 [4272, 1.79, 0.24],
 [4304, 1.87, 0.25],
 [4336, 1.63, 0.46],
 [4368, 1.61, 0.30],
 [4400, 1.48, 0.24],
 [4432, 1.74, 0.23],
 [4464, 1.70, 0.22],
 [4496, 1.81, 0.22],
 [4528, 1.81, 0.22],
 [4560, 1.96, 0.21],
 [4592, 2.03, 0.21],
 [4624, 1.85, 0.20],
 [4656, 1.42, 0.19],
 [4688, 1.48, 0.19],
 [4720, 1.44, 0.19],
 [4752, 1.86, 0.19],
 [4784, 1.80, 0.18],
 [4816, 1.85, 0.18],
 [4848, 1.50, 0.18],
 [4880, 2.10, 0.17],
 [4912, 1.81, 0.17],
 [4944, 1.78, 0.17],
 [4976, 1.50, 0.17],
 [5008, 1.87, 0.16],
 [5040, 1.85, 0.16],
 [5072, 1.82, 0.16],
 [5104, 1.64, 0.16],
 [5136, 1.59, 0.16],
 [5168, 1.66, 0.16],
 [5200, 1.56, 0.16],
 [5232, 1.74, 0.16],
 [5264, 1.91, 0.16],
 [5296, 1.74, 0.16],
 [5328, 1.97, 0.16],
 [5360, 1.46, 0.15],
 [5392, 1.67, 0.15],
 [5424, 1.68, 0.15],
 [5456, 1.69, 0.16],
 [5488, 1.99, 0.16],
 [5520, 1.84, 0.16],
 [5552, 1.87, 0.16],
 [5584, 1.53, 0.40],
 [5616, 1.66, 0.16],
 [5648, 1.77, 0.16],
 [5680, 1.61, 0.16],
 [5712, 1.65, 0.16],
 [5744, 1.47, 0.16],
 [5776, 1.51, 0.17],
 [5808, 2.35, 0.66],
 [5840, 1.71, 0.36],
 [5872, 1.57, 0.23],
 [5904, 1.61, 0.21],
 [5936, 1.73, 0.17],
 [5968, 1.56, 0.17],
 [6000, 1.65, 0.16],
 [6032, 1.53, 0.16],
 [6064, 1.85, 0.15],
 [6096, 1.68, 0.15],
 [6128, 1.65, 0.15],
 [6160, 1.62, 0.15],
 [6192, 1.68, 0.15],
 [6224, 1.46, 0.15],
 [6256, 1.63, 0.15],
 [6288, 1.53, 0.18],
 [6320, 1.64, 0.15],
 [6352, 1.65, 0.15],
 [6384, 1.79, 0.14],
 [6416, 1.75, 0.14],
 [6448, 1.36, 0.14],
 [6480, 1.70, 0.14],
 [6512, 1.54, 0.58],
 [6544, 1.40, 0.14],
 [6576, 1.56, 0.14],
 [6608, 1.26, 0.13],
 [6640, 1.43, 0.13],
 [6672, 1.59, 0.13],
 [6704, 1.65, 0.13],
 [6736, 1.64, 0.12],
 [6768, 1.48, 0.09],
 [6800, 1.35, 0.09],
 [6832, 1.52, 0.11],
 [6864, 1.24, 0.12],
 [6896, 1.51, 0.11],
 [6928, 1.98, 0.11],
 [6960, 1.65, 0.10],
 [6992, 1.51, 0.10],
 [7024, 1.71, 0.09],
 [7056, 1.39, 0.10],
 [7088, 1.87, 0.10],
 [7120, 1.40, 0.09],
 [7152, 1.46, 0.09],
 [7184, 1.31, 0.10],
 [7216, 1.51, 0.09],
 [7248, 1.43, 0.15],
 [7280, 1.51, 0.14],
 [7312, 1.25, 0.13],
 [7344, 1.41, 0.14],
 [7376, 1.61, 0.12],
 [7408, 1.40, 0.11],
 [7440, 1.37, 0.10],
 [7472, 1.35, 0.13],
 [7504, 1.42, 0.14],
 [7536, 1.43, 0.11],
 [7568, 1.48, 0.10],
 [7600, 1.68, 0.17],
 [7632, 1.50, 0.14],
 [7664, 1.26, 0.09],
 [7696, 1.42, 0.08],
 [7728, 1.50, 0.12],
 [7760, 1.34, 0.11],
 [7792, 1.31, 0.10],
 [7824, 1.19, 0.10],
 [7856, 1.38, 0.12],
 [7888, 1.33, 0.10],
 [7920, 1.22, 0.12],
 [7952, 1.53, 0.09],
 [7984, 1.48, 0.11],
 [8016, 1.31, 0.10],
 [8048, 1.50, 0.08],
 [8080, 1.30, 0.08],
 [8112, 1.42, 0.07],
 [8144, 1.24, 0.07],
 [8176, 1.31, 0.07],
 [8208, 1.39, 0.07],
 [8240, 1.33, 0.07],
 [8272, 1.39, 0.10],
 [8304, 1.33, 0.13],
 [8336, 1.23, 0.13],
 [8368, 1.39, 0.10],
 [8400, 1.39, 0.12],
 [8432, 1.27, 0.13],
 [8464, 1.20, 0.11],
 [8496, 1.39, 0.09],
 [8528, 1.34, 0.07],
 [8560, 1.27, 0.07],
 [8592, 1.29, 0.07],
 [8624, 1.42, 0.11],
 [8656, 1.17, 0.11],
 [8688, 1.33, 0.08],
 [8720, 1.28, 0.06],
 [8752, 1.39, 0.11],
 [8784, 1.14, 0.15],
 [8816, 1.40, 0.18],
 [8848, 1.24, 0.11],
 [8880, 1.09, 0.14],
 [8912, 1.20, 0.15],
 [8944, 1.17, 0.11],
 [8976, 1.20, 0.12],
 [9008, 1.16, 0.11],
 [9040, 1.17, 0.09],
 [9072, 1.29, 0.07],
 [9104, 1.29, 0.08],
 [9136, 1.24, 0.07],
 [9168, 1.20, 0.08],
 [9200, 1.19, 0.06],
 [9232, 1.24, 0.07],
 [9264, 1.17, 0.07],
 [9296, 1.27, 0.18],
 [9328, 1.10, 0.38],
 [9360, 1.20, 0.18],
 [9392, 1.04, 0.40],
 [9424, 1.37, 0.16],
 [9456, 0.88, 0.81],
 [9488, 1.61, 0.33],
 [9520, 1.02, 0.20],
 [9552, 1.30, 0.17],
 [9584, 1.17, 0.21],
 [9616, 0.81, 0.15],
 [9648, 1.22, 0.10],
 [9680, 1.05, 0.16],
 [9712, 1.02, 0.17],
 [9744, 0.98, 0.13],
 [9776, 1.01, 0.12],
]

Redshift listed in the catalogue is 0.05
